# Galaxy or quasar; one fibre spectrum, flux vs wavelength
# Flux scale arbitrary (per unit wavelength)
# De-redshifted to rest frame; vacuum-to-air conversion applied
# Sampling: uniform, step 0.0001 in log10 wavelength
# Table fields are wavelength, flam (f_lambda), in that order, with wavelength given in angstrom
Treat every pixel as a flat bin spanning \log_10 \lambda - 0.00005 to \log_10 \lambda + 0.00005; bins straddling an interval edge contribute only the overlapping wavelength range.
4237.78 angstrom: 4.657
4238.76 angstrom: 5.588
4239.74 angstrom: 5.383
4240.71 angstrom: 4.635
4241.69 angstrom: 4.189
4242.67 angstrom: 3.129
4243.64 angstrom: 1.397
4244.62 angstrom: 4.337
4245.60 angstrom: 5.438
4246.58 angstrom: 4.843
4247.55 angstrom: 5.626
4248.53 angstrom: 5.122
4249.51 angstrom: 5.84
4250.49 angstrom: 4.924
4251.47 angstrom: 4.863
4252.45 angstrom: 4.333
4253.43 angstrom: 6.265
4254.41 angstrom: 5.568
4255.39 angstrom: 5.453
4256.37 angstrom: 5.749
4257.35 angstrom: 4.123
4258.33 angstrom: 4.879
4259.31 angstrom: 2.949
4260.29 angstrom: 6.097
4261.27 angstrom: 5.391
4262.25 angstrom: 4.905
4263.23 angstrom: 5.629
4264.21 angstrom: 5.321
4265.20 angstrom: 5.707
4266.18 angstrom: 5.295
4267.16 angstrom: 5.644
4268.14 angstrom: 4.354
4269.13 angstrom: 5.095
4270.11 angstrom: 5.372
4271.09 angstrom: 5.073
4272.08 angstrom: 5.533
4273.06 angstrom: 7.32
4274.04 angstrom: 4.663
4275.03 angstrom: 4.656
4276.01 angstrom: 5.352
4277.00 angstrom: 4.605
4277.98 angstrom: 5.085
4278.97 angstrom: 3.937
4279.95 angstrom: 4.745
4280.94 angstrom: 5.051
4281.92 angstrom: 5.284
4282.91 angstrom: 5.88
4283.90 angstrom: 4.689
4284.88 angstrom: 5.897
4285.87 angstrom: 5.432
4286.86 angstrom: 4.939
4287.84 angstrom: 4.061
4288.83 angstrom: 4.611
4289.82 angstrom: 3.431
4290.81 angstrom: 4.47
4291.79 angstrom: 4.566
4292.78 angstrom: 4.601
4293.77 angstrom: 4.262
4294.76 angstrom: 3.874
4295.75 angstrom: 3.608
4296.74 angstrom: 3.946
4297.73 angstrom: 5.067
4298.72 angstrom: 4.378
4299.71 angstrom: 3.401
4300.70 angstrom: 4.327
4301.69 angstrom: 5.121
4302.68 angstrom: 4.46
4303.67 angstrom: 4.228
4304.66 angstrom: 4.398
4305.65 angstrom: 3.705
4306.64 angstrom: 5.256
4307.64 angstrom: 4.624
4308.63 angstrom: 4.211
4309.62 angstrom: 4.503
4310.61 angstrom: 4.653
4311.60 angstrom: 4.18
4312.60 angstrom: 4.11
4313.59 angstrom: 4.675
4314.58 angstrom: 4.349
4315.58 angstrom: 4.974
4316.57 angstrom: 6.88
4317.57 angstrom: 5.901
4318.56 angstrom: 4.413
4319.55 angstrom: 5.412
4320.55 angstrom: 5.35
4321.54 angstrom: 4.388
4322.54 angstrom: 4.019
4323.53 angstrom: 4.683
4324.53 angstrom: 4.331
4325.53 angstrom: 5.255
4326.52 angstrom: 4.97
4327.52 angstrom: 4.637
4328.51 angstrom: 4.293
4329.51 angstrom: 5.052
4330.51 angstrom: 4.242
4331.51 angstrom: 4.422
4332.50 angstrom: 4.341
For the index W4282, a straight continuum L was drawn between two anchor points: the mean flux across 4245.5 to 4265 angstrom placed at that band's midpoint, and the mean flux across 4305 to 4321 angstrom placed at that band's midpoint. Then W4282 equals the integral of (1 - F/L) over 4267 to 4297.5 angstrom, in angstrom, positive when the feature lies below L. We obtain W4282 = 1.1 angstrom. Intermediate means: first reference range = 5.17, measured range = 4.83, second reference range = 4.82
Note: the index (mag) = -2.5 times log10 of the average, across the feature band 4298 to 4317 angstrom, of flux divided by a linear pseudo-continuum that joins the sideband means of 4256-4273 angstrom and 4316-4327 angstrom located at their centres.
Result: 0.12 mag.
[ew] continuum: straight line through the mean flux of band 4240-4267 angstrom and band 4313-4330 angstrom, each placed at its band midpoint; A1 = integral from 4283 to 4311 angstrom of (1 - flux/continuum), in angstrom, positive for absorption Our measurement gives 2.49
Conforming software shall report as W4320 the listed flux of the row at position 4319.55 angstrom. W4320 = 5.412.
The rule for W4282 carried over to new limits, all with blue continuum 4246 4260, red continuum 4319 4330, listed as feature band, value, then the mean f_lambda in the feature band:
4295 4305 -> 1.2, 4.28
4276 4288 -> -0.2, 5.01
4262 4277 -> -1.0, 5.31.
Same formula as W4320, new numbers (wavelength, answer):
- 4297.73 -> 5.067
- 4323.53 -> 4.683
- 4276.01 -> 5.352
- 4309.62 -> 4.503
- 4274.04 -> 4.663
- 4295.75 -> 3.608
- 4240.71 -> 4.635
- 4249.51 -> 5.84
